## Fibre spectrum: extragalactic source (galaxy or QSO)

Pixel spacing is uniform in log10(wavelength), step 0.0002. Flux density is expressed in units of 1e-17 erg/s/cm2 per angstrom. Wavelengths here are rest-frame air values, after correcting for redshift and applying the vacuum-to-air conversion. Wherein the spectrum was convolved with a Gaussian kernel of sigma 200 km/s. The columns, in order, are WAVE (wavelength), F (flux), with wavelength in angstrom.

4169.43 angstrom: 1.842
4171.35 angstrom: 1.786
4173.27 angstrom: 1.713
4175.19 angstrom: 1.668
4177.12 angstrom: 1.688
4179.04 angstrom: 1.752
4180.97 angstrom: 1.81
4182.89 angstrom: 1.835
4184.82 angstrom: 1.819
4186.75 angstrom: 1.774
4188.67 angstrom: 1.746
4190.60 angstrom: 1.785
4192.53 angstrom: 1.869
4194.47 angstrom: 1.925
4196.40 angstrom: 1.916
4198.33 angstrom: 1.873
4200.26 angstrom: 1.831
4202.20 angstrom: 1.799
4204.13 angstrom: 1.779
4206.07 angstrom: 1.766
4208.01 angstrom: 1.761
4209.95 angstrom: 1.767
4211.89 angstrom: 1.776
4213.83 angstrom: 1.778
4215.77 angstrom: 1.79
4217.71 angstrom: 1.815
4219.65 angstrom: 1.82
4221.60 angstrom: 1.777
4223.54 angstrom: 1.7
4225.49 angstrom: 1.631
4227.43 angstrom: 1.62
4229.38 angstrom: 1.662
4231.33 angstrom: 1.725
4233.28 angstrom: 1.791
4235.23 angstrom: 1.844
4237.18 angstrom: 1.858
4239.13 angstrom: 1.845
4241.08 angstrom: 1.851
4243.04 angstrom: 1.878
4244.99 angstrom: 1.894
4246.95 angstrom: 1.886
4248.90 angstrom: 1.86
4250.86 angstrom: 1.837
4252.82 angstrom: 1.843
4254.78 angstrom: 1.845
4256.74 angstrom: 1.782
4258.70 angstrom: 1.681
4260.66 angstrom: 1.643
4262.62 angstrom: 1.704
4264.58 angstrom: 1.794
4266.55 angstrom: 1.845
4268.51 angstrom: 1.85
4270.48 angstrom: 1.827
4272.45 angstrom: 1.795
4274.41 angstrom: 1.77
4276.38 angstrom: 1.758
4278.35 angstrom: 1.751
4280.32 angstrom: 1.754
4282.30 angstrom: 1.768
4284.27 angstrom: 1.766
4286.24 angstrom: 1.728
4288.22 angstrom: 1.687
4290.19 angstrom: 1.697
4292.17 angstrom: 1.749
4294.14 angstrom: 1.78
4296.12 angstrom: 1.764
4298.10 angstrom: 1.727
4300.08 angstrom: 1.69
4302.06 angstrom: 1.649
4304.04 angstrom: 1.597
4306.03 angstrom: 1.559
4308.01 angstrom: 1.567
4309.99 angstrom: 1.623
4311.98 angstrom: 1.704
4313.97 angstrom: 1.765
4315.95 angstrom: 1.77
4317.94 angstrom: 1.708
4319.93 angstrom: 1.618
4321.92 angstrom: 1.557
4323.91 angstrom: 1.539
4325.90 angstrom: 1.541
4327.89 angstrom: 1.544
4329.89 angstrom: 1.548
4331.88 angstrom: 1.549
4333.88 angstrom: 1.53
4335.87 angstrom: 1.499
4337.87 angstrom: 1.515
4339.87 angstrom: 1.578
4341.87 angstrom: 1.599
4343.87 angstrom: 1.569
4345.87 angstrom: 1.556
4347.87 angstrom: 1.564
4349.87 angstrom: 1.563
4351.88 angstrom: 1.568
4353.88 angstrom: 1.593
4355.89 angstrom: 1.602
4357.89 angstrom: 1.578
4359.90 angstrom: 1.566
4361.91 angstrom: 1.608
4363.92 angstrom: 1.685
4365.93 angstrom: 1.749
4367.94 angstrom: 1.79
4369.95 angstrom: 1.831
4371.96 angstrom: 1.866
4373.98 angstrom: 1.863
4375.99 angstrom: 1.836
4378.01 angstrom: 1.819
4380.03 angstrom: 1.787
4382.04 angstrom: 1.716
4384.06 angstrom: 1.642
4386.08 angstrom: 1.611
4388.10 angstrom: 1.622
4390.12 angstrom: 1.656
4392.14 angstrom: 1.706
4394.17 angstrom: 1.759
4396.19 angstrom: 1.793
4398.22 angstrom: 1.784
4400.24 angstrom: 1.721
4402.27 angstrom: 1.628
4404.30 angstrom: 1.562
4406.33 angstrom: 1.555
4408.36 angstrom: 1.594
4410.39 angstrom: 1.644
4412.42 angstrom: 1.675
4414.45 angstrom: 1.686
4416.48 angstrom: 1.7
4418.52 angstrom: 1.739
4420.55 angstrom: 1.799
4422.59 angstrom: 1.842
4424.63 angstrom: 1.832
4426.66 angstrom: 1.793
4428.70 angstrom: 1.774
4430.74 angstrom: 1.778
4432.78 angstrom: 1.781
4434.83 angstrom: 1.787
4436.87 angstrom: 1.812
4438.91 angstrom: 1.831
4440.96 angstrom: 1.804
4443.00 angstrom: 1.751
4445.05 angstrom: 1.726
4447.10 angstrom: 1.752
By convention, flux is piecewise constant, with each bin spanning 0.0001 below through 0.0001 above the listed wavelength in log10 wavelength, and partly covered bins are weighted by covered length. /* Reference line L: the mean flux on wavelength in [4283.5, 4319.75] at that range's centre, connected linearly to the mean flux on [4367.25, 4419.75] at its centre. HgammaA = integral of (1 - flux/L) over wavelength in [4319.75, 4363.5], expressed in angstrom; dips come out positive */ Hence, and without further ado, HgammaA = 3.6 angstrom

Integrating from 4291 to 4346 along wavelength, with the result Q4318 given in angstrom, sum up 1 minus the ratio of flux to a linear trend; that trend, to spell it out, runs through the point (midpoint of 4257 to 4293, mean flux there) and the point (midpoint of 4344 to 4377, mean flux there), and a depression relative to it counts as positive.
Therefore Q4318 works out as 2.9 angstrom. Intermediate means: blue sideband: 1.75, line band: 1.62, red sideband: 1.67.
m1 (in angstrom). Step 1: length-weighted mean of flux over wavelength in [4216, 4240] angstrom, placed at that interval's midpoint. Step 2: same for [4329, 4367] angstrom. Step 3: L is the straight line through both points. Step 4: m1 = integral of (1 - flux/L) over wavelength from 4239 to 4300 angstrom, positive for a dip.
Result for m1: -3.1 angstrom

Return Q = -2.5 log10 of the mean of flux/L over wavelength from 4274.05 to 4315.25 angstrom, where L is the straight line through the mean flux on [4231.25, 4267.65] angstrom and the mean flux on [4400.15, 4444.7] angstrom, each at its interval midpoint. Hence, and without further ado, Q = 0.05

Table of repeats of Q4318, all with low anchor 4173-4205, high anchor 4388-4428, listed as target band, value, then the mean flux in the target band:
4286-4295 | 0.2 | 1.73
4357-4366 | 0.5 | 1.63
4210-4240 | 0.4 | 1.76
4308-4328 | 1.2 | 1.64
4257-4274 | 0.0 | 1.77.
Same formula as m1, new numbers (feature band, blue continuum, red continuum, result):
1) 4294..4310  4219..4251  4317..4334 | -0.3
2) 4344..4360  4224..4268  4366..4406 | 1.6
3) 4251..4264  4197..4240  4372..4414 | 0.0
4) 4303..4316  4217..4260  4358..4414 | 0.8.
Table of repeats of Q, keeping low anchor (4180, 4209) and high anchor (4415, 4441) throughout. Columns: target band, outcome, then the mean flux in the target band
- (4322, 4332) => 0.17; 1.55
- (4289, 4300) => 0.04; 1.74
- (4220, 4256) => 0.01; 1.8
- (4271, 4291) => 0.04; 1.75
